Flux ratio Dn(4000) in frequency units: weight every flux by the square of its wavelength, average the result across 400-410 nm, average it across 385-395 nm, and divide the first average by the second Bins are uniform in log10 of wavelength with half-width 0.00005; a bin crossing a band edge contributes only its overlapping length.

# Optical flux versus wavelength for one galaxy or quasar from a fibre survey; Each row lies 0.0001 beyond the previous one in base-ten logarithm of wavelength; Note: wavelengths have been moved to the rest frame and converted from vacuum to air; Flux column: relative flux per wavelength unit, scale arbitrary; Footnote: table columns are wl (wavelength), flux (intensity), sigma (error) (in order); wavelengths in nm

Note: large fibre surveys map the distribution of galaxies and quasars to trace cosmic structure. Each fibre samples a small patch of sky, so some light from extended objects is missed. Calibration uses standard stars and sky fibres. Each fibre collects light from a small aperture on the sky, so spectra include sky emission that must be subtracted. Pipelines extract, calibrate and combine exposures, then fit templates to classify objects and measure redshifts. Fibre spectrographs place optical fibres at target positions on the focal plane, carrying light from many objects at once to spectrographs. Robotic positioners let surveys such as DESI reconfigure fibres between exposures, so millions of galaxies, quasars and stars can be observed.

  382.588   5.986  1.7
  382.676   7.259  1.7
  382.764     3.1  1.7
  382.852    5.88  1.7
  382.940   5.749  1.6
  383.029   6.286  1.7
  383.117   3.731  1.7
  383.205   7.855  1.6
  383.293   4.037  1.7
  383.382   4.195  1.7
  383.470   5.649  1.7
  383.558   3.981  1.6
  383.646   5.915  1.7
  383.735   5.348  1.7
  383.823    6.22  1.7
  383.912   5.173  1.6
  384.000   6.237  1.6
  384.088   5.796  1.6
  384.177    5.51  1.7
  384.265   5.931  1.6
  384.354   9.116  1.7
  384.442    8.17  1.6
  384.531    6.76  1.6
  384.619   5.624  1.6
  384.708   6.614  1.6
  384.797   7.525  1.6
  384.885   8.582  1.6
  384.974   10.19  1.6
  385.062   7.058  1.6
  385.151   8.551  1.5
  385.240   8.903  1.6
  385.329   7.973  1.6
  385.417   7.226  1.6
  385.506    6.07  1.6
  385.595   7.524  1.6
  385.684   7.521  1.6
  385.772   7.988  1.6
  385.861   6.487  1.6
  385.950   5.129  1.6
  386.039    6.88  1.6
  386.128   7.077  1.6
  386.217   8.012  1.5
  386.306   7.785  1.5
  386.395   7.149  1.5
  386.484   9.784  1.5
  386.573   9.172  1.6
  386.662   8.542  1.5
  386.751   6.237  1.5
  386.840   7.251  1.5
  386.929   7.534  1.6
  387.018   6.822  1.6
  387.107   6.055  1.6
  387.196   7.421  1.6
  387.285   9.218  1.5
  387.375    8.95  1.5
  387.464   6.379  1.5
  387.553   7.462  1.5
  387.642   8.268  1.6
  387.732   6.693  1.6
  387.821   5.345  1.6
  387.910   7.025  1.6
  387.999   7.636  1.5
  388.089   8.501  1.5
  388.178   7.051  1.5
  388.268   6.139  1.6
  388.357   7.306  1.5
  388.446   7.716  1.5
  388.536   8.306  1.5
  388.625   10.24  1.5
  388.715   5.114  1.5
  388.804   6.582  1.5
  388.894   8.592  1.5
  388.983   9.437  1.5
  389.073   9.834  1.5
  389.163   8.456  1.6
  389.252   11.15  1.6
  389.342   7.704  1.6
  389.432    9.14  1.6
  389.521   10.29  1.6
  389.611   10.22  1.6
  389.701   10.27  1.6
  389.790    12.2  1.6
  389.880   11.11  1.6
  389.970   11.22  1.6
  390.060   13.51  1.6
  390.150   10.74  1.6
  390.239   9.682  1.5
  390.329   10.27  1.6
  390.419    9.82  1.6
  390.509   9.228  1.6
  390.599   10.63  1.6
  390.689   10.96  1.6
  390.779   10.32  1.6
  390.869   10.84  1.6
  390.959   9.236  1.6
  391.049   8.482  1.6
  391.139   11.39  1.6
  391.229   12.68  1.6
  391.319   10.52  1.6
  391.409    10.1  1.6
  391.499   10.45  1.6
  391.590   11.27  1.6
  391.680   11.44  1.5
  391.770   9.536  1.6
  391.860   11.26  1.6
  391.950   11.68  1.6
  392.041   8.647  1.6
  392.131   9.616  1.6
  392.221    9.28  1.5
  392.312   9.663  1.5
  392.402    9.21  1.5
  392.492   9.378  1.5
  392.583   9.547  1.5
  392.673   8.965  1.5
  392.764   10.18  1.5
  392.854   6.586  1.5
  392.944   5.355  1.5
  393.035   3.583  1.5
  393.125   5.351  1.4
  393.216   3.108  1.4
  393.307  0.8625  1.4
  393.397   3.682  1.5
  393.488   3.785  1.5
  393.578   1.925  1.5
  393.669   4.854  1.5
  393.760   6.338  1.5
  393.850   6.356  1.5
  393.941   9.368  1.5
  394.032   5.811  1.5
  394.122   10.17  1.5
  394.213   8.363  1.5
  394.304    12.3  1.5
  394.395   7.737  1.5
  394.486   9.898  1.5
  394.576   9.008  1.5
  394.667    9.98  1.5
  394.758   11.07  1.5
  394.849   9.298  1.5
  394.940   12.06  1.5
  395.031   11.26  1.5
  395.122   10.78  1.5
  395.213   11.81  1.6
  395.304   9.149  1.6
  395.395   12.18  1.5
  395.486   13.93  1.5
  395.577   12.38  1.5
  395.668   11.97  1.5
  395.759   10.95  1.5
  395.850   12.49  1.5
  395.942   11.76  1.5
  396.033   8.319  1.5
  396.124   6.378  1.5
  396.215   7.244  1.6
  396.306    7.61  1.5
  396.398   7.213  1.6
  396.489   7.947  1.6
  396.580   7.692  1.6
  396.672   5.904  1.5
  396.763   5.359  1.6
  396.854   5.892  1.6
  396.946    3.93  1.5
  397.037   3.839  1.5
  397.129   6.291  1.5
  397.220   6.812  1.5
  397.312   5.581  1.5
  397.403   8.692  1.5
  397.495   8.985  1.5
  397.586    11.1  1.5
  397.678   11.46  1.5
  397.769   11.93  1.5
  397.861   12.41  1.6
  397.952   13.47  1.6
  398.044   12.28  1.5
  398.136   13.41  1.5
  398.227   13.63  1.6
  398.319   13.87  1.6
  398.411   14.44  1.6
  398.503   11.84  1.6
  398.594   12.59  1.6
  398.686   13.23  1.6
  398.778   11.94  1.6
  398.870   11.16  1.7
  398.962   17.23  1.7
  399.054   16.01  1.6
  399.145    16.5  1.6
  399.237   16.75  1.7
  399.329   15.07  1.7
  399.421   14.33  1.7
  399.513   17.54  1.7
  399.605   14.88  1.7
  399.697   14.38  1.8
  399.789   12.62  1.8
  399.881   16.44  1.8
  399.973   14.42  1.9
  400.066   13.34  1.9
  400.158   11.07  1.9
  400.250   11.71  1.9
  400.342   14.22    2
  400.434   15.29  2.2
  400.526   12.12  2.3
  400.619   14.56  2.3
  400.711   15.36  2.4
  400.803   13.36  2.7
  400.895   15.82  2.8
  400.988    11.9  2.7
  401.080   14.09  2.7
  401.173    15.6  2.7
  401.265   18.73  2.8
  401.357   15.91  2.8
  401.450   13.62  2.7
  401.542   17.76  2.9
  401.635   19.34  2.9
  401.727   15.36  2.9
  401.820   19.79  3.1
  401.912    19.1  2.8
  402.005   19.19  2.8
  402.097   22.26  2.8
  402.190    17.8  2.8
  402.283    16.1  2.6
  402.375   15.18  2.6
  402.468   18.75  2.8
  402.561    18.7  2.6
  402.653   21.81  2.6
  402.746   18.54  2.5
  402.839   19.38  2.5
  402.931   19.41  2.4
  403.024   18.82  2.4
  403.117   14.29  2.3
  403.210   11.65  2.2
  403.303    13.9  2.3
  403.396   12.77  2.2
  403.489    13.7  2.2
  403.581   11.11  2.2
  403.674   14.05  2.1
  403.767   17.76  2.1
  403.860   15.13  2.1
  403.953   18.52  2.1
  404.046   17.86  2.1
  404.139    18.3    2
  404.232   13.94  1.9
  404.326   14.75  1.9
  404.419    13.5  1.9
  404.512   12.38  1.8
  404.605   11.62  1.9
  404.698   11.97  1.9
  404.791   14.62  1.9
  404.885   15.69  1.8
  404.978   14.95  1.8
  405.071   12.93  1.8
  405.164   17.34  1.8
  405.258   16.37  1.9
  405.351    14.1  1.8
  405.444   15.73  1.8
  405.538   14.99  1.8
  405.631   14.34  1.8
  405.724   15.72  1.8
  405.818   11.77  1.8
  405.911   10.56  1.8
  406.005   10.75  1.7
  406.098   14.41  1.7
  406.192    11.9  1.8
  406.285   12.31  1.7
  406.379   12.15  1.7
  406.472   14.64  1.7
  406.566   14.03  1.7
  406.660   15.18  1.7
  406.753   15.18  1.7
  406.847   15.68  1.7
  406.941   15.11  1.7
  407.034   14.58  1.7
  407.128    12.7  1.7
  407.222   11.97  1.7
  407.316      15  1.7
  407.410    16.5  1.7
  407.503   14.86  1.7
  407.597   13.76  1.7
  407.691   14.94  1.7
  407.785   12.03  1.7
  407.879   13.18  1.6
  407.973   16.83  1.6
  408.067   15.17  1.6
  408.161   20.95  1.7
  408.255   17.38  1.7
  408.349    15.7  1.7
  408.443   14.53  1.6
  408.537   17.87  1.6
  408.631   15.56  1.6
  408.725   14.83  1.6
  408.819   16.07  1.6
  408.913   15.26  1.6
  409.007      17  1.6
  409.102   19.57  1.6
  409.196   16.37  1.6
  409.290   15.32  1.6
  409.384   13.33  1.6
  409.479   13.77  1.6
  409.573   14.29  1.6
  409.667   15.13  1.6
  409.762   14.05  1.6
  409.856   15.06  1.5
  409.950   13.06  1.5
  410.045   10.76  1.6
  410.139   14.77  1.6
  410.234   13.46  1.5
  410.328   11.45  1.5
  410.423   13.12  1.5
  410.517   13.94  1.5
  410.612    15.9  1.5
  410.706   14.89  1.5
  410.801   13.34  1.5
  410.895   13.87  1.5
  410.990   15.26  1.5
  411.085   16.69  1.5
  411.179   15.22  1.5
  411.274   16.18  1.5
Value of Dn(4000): 1.94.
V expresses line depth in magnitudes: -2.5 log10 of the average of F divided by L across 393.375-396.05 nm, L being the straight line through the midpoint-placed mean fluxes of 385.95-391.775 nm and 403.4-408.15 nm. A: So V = 0.16 mag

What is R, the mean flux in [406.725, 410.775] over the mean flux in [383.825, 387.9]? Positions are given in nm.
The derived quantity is 2.04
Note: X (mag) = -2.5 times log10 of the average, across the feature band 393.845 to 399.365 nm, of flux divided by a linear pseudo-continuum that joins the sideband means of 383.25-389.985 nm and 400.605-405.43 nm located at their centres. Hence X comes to 0.22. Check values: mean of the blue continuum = 7.57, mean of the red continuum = 16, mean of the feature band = 10.4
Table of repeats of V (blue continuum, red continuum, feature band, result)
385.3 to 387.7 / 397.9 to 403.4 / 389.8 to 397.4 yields 0.258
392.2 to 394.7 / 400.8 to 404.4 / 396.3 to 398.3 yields 0.265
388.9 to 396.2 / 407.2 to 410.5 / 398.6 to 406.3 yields -0.195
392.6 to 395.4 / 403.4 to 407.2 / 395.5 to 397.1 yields 0.106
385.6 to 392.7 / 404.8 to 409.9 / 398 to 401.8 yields -0.171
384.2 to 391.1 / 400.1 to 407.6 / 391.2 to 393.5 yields 0.223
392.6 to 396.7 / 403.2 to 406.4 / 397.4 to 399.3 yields -0.245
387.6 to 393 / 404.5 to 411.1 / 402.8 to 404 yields -0.167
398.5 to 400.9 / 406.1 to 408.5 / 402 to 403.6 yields -0.173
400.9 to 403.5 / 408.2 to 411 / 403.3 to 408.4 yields 0.099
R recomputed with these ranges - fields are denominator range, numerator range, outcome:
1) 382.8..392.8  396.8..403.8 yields 1.72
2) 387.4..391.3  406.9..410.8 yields 1.62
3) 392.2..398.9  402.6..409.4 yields 1.68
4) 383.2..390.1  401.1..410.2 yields 2.00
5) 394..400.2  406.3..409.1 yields 1.38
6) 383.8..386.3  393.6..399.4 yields 1.43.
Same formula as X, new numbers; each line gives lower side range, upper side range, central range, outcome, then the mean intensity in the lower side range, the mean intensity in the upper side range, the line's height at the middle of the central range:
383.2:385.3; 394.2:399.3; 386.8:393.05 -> -0.08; 6.61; 10.5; 8.39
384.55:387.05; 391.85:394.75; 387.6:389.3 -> -0.04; 7.54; 7.56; 7.55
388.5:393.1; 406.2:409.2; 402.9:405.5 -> -0.06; 9.67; 15.2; 14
